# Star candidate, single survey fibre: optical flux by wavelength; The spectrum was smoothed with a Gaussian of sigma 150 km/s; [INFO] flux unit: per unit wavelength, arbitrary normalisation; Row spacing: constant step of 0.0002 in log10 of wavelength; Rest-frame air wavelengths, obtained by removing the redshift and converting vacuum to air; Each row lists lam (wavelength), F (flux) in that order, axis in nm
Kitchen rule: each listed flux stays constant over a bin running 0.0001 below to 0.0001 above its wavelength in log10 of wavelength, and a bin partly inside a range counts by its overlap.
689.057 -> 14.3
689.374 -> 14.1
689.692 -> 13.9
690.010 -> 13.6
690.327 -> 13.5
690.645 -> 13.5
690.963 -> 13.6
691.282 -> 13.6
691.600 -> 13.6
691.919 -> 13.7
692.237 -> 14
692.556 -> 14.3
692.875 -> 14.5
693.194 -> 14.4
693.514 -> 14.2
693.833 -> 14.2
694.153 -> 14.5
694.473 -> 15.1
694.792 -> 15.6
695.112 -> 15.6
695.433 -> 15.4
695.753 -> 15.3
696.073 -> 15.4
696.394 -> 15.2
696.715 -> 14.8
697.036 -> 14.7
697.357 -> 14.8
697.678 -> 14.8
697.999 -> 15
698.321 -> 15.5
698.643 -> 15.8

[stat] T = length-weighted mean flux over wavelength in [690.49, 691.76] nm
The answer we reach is 13.6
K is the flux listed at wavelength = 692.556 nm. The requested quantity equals 14.3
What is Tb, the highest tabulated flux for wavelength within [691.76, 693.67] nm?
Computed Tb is 14.5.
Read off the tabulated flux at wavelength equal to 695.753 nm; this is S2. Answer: 15.3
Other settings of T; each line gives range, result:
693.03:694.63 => 14.5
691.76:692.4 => 13.9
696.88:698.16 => 14.8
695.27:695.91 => 15.3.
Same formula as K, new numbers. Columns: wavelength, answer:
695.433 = 15.4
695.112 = 15.6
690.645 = 13.5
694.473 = 15.1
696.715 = 14.8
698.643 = 15.8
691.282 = 13.6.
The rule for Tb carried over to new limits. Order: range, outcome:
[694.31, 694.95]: 15.6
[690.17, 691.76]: 13.6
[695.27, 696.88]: 15.4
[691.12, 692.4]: 14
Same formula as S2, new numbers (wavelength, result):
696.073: 15.4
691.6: 13.6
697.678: 14.8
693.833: 14.2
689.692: 13.9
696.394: 15.2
